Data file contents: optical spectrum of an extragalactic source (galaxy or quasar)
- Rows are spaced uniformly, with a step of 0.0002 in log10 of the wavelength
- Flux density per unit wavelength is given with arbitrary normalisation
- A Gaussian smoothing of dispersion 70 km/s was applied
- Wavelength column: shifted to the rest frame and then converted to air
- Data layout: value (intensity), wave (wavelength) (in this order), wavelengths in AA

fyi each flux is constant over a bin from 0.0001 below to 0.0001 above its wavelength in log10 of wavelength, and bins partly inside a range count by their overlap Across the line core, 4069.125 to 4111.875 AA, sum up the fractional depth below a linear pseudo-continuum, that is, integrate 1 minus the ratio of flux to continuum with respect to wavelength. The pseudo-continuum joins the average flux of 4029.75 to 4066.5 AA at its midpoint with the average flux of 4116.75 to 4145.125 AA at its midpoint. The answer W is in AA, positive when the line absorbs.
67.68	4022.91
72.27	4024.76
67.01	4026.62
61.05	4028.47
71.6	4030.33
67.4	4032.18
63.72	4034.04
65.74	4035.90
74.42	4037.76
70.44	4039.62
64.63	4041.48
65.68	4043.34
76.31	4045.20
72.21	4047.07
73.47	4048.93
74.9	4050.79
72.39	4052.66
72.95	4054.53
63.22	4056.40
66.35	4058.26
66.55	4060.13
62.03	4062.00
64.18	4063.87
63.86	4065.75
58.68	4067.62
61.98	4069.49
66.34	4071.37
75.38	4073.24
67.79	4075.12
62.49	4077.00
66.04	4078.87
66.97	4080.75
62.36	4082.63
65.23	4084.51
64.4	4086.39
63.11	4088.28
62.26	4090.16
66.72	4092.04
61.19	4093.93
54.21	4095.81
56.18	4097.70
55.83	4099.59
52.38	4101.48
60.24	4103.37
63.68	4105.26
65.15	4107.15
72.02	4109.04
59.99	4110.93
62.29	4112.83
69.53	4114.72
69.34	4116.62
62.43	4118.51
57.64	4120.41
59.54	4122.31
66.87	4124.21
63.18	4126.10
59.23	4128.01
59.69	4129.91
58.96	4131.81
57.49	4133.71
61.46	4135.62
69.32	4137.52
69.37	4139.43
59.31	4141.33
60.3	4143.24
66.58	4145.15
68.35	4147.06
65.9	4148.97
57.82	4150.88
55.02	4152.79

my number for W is 1.4 AA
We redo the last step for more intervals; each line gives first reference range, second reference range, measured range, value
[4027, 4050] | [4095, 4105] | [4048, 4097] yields -2.9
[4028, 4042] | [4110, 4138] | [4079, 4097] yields 0.4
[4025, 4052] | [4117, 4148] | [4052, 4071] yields 0.7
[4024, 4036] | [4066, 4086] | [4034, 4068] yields -1.0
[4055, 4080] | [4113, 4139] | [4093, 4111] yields 1.0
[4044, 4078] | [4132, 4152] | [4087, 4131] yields 2.2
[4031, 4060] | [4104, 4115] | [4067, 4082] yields 0.4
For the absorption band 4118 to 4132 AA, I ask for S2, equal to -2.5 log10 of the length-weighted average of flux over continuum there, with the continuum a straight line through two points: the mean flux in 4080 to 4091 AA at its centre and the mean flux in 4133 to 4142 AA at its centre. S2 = 0.05 mag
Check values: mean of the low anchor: 64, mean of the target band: 61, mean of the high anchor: 63.7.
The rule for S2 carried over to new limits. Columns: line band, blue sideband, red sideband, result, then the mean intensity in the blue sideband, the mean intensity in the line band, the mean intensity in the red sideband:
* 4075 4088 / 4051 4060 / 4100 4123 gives 0.02 mag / 69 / 64.8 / 62.7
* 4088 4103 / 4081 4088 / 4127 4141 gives 0.09 mag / 64.2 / 58.8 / 62.1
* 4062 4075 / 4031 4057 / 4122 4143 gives 0.05 mag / 69.9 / 65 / 62.3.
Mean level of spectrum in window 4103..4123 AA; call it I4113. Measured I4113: 64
